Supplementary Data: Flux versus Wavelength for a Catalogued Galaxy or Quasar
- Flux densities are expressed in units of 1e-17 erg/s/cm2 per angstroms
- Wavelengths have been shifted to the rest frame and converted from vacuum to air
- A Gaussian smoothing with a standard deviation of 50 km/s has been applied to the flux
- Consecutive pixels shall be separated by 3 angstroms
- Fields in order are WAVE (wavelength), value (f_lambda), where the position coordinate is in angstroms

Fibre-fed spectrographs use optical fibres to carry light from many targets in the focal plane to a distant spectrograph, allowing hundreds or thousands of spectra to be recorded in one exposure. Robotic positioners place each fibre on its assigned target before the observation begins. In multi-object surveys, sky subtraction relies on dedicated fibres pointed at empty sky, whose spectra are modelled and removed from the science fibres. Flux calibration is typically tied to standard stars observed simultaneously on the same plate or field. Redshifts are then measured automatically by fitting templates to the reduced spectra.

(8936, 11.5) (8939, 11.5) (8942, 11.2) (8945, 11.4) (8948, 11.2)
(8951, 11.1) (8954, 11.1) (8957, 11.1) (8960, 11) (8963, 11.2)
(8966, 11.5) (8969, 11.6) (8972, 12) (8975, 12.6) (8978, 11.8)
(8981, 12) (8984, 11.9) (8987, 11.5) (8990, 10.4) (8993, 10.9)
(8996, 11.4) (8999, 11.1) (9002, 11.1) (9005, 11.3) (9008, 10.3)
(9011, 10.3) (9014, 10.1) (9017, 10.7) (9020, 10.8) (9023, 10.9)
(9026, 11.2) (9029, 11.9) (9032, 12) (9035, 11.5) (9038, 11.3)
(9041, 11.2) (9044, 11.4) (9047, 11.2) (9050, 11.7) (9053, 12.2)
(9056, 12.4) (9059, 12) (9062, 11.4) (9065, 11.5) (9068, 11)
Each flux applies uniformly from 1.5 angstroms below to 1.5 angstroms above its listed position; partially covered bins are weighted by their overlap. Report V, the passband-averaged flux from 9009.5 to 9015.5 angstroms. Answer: 10.2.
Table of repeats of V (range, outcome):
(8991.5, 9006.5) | 11.2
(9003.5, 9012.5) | 10.6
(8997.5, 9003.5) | 11.1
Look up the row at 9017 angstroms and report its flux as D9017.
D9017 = 10.7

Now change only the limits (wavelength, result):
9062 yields 11.4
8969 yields 11.6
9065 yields 11.5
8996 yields 11.4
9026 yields 11.2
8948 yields 11.2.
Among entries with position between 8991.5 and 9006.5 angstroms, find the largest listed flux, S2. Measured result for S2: 11.4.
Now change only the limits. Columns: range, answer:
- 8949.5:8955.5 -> 11.1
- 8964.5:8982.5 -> 12.6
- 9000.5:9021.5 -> 11.3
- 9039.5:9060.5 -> 12.4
